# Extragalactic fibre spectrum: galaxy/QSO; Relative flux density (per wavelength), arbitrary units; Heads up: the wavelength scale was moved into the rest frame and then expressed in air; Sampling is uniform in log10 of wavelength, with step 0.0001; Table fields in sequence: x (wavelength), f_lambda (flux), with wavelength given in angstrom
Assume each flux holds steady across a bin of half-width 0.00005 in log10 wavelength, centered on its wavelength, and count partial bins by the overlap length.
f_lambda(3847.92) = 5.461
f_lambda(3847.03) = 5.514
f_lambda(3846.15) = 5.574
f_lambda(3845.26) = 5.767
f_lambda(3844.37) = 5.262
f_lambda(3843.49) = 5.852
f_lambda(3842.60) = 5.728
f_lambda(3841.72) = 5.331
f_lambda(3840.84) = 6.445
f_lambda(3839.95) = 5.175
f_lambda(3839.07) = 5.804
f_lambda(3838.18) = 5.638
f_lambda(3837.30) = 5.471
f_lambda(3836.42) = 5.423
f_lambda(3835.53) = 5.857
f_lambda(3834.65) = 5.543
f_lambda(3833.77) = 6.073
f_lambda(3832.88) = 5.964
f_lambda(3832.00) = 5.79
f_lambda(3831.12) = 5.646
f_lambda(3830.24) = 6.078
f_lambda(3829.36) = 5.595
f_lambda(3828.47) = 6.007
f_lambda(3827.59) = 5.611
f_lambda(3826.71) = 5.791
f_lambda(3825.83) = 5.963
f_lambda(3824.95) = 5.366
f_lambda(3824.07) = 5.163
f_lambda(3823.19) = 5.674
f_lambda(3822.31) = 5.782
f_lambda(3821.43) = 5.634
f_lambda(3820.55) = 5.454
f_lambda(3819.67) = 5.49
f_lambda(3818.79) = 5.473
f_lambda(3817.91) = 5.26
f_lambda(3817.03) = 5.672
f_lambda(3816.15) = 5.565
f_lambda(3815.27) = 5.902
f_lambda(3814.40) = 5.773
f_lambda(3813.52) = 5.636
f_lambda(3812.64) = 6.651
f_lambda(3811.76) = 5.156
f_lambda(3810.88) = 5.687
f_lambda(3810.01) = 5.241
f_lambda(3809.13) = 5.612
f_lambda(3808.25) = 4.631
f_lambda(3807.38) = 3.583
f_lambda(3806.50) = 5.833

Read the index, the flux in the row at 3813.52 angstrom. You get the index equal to 5.636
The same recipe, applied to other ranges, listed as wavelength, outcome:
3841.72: 5.331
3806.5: 5.833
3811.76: 5.156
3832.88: 5.964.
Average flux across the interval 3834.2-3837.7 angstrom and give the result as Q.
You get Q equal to 5.58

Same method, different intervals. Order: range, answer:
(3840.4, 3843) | 5.86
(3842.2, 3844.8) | 5.61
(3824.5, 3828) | 5.69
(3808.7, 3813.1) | 5.67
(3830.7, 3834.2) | 5.86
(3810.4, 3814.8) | 5.77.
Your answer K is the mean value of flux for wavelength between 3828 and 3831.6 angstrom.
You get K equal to 5.83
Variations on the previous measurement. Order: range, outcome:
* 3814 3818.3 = 5.64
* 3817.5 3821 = 5.42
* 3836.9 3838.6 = 5.57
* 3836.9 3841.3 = 5.71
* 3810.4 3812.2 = 5.43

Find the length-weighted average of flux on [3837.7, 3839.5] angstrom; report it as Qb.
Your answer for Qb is 5.71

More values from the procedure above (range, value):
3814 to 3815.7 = 5.87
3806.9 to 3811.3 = 4.96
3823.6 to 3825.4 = 5.28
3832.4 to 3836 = 5.85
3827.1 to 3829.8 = 5.73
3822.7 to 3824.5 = 5.43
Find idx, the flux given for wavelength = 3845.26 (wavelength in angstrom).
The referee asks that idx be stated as 5.767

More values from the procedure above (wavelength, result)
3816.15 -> 5.565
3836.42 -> 5.423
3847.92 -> 5.461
